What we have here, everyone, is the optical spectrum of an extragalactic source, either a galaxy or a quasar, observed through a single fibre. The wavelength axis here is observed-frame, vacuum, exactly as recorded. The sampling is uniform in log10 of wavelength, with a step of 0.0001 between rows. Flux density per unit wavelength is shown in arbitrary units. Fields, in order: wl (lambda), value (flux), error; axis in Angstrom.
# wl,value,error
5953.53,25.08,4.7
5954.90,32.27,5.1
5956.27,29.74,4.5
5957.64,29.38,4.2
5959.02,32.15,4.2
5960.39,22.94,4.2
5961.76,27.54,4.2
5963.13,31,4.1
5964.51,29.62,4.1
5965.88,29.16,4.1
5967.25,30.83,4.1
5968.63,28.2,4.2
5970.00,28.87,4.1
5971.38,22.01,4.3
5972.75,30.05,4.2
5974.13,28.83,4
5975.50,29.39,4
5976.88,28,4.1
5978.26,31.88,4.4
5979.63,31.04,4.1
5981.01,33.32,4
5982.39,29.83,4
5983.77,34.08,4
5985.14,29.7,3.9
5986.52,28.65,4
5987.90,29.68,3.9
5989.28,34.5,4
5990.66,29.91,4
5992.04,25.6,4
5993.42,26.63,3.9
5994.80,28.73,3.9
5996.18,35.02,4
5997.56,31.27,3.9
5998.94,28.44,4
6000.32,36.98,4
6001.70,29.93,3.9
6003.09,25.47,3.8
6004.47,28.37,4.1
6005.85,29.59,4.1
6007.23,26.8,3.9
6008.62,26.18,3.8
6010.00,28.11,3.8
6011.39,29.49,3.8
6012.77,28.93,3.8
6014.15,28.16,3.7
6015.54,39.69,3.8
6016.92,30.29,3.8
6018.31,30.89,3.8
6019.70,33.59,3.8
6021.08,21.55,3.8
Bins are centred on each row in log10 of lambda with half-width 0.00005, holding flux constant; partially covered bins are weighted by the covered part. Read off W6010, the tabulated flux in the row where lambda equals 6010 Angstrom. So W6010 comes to 28.11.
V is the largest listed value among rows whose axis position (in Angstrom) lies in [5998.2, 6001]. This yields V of 36.98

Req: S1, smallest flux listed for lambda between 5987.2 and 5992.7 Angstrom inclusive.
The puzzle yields 25.6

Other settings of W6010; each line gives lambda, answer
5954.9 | 32.27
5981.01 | 33.32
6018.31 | 30.89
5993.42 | 26.63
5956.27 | 29.74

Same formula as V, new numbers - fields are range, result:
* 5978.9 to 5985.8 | 34.08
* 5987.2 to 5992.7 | 34.5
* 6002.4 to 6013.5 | 29.59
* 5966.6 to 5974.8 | 30.83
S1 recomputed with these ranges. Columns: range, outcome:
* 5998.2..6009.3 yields 25.47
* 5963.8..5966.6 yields 29.16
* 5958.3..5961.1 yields 22.94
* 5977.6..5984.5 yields 29.83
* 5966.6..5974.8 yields 22.01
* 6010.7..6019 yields 28.16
